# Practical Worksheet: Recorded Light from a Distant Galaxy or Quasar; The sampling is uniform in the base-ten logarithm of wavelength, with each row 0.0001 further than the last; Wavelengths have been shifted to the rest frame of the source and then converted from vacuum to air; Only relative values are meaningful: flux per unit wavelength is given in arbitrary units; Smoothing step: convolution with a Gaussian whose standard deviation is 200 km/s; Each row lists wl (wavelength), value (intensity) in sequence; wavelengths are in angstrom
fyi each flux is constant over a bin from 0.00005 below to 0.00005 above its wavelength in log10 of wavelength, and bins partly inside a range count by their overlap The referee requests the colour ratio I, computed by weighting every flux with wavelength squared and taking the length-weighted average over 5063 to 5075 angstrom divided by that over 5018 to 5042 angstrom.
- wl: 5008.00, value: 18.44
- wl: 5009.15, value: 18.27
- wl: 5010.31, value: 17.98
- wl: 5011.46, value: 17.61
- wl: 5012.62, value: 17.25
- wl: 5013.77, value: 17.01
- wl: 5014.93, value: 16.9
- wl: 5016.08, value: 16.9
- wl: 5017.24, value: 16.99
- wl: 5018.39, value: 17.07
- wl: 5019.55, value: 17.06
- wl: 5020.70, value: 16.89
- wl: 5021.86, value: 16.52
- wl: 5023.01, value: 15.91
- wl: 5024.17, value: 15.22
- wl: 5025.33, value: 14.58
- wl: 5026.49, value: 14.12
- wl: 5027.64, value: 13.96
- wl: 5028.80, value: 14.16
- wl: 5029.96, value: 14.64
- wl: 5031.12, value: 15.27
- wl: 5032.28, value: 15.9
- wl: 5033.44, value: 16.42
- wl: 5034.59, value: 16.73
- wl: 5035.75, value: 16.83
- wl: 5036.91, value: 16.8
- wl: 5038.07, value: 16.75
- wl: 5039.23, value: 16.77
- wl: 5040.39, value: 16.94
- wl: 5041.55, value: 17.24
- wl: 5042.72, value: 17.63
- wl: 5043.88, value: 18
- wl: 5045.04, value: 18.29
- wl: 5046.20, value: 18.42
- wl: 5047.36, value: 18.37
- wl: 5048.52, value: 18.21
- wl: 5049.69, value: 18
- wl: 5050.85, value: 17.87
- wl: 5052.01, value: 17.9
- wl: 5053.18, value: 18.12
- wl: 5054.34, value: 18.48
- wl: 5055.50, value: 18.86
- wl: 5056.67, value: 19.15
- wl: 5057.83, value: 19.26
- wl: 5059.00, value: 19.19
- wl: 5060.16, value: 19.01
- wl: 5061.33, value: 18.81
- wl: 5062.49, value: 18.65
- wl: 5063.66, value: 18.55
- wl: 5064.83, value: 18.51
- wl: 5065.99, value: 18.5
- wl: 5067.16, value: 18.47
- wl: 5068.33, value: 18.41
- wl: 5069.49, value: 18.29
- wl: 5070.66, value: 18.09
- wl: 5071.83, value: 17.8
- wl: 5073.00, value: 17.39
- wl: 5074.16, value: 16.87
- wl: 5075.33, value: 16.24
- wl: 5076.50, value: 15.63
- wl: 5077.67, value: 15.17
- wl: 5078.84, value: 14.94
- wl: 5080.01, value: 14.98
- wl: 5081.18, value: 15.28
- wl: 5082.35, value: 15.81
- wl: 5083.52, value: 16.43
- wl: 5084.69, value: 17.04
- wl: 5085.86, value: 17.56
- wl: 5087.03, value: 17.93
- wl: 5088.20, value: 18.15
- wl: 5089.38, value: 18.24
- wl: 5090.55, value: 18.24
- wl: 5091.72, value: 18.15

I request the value 1.15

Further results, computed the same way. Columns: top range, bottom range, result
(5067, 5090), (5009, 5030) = 1.06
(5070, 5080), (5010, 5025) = 1.00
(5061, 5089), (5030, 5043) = 1.06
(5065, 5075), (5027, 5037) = 1.17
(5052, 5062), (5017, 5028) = 1.20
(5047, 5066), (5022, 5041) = 1.19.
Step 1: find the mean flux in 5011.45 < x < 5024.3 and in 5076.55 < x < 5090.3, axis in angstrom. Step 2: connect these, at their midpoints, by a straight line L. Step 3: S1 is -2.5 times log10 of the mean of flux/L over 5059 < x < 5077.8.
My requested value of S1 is -0.08 mag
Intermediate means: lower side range 16.8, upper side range 16.5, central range 17.9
